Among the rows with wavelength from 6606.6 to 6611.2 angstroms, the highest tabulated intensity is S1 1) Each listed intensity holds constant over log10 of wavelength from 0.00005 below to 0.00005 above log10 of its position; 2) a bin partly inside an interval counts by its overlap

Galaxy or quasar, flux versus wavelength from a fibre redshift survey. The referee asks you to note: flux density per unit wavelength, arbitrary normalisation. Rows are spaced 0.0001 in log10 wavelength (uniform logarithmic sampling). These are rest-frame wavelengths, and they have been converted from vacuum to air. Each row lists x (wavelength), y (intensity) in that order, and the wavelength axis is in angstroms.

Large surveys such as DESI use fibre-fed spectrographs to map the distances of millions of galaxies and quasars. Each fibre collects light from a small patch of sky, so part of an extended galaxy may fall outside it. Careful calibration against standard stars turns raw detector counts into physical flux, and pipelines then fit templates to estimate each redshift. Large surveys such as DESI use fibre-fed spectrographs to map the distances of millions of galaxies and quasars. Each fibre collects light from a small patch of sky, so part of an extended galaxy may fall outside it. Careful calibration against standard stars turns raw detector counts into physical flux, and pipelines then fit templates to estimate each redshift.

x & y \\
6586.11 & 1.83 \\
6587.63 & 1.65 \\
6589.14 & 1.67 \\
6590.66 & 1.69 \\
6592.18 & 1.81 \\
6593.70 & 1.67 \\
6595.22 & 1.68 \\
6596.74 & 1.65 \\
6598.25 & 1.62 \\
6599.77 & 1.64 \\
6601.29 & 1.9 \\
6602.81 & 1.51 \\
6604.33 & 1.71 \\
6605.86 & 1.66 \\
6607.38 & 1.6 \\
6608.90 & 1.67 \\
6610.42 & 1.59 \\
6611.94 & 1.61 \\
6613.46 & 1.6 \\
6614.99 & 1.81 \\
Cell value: 1.67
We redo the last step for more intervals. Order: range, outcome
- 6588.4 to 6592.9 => 1.81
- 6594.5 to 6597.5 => 1.68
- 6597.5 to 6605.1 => 1.9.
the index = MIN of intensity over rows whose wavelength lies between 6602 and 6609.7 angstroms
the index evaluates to 1.51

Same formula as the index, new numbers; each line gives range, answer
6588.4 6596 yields 1.67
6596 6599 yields 1.62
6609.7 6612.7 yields 1.59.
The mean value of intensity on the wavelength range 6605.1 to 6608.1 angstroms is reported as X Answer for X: 1.63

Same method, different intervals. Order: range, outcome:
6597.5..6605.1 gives 1.67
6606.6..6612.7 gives 1.62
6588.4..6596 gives 1.7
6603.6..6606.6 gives 1.68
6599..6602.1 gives 1.77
